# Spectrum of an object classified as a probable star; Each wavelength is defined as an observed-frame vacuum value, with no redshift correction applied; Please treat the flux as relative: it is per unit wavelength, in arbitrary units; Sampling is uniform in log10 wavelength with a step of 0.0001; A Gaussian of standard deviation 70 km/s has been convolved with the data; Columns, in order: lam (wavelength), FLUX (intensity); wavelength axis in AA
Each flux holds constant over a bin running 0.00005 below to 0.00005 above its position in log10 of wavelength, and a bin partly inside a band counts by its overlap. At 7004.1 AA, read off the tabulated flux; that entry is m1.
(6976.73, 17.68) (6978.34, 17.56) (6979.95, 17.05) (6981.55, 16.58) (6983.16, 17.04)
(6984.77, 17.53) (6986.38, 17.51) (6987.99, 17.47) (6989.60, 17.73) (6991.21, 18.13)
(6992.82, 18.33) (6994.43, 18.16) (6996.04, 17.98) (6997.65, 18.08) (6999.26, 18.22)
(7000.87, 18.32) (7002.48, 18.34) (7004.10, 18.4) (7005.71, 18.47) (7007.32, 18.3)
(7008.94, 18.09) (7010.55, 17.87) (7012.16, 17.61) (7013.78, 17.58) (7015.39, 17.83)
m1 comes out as 18.4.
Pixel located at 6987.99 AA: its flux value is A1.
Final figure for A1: 17.47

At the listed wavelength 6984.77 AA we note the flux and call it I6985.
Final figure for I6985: 17.53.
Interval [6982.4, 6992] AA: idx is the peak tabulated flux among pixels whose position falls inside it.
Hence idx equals 18.13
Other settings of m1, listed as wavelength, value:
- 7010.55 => 17.87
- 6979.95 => 17.05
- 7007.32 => 18.3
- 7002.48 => 18.34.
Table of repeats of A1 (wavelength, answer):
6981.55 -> 16.58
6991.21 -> 18.13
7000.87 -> 18.32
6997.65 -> 18.08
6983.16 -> 17.04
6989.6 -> 17.73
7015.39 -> 17.83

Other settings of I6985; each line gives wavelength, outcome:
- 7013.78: 17.58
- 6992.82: 18.33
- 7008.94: 18.09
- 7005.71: 18.47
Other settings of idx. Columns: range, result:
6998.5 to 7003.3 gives 18.34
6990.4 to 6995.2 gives 18.33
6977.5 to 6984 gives 17.56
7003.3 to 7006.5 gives 18.47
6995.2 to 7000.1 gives 18.22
